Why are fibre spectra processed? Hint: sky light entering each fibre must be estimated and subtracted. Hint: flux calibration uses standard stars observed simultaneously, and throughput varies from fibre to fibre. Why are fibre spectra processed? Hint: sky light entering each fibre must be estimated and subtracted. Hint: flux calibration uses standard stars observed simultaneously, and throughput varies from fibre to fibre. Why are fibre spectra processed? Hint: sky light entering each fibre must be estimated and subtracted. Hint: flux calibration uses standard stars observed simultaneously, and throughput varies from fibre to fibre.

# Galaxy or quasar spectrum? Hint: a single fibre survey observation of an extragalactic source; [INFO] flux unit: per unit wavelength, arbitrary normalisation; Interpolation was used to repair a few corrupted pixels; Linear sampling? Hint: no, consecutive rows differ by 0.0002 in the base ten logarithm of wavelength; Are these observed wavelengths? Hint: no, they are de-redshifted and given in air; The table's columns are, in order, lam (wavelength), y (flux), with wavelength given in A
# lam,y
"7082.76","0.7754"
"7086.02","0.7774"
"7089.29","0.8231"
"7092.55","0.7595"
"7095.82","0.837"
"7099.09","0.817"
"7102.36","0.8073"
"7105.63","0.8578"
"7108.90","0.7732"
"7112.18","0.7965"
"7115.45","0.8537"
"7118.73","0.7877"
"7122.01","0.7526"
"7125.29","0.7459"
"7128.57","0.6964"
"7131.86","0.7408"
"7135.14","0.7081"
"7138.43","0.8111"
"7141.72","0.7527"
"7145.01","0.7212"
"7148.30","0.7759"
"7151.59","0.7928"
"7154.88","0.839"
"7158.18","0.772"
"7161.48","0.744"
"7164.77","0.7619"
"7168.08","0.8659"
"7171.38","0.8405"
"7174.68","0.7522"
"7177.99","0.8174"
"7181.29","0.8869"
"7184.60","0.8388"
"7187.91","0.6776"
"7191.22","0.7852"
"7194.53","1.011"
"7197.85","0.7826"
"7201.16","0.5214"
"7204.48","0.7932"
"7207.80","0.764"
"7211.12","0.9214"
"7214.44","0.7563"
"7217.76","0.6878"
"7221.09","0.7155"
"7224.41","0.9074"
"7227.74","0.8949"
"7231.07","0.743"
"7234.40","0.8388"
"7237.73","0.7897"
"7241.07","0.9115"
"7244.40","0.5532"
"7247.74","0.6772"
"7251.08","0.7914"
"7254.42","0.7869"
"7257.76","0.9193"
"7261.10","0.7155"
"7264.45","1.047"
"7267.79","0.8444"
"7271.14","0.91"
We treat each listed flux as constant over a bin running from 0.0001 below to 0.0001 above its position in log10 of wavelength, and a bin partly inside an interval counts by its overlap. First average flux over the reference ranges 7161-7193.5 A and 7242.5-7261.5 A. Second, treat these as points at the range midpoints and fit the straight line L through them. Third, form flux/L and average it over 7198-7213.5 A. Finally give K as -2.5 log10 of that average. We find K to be 0.04 mag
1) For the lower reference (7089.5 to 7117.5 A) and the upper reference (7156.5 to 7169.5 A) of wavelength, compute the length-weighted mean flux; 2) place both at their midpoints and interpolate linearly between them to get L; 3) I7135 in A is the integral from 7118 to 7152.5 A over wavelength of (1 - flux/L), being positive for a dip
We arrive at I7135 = 2.0 A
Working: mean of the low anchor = 0.813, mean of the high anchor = 0.784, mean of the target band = 0.751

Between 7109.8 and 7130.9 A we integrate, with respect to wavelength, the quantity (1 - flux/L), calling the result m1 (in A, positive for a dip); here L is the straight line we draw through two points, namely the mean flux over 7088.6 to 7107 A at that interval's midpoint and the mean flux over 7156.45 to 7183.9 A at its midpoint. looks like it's 1.1 A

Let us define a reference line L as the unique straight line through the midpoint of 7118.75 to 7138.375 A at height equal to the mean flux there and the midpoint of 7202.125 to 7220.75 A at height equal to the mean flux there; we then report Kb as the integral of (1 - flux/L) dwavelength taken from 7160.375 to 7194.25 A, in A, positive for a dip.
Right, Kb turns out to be -2.2 A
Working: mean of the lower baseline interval 0.74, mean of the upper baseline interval 0.77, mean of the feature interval 0.807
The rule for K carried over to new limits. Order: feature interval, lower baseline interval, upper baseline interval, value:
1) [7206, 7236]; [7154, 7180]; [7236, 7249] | -0.070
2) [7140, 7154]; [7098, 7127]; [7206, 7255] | 0.039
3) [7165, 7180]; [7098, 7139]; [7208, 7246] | -0.040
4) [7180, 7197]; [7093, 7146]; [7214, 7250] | -0.083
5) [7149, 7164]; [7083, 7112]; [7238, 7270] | 0.027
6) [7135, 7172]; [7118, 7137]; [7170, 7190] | -0.020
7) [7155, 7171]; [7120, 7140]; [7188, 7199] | -0.004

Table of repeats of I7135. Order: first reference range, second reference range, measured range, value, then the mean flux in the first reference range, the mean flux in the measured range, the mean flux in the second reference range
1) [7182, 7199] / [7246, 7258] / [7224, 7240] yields -0.80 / 0.824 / 0.832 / 0.777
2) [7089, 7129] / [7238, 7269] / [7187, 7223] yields 1.48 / 0.795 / 0.768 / 0.804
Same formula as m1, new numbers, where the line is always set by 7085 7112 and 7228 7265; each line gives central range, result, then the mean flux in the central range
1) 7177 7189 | -0.2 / 0.811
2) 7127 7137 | 1.1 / 0.717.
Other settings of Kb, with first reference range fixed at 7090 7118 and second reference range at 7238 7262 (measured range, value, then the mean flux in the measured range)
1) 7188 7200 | -0.6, 0.822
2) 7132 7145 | 0.8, 0.751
